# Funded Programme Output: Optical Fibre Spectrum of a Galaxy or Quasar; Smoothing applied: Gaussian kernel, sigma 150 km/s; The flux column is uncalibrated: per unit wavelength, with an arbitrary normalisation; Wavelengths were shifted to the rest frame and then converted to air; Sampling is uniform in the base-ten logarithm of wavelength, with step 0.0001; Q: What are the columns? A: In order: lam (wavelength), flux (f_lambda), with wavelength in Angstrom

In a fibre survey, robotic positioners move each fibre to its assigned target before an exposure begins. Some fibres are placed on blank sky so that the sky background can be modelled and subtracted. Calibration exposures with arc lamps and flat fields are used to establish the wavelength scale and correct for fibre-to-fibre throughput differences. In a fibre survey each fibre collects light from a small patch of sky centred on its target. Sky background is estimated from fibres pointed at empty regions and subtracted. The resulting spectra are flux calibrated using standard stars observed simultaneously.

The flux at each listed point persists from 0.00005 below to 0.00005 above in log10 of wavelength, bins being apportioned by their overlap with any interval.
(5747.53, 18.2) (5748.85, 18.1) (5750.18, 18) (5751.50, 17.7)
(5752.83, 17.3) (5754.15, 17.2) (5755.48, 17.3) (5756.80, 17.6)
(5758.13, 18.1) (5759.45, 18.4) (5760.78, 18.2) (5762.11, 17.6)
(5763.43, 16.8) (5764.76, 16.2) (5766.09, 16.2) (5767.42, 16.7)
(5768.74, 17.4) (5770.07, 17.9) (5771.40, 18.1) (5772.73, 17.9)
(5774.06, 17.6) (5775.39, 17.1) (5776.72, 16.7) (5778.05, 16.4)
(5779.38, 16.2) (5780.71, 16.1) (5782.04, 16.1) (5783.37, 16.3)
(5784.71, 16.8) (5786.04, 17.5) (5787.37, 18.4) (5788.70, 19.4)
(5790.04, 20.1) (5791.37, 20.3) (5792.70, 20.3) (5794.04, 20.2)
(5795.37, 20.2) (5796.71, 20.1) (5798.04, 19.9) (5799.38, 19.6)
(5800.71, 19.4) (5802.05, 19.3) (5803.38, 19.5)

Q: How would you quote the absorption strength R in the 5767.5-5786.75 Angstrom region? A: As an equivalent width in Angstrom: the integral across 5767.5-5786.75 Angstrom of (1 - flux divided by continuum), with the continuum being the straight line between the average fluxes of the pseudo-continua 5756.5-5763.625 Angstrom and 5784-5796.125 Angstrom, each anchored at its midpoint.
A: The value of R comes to 1.7 Angstrom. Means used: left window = 17.9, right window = 19.2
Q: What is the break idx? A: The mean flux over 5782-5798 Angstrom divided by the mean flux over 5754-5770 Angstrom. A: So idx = 1.09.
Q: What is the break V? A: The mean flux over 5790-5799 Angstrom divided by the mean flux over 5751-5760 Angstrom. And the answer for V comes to 1.14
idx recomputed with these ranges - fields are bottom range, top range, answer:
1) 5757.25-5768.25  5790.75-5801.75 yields 1.16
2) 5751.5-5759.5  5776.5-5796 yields 1.03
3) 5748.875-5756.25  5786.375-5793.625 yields 1.12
